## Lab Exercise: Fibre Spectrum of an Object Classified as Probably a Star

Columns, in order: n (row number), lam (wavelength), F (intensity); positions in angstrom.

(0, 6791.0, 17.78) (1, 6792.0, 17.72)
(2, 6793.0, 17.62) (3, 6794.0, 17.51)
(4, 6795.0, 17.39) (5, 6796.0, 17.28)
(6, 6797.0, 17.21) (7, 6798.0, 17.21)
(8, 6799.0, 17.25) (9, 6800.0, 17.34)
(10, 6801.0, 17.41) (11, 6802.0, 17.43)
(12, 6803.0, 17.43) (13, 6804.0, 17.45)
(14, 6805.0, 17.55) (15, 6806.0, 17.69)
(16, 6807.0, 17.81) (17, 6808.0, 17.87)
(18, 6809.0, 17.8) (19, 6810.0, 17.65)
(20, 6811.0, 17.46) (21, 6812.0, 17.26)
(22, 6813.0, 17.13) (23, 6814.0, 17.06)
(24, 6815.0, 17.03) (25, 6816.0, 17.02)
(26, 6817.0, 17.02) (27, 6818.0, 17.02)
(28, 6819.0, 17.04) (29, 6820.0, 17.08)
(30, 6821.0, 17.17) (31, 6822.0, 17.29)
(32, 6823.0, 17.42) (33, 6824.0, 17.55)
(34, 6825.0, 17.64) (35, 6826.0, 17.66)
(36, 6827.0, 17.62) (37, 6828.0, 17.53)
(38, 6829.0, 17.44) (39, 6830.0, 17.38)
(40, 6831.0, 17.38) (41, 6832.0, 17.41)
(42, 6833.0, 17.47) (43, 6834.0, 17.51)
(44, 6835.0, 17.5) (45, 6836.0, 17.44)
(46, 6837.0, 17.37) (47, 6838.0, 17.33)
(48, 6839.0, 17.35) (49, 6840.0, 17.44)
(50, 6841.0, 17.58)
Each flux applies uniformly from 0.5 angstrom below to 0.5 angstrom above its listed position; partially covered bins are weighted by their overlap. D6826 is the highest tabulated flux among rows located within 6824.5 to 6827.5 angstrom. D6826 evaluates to 17.66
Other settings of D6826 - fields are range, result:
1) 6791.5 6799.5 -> 17.72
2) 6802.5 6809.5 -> 17.87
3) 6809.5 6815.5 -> 17.65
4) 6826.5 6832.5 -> 17.62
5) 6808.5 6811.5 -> 17.8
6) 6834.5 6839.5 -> 17.5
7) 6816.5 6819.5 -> 17.04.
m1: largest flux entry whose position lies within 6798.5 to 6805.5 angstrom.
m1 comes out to 17.55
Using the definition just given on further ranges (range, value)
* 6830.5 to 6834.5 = 17.51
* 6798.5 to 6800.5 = 17.34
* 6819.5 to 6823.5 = 17.42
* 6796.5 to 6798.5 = 17.21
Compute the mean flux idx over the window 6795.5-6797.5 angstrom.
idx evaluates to 17.2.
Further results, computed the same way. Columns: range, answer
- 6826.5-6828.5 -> 17.6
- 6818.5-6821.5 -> 17.1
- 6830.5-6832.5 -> 17.4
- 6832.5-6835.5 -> 17.5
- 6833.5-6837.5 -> 17.5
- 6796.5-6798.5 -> 17.2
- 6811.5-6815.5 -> 17.1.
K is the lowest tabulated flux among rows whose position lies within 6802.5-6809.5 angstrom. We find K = 17.43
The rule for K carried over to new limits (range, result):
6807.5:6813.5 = 17.13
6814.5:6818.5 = 17.02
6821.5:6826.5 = 17.29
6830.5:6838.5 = 17.33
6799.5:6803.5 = 17.34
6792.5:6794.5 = 17.51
